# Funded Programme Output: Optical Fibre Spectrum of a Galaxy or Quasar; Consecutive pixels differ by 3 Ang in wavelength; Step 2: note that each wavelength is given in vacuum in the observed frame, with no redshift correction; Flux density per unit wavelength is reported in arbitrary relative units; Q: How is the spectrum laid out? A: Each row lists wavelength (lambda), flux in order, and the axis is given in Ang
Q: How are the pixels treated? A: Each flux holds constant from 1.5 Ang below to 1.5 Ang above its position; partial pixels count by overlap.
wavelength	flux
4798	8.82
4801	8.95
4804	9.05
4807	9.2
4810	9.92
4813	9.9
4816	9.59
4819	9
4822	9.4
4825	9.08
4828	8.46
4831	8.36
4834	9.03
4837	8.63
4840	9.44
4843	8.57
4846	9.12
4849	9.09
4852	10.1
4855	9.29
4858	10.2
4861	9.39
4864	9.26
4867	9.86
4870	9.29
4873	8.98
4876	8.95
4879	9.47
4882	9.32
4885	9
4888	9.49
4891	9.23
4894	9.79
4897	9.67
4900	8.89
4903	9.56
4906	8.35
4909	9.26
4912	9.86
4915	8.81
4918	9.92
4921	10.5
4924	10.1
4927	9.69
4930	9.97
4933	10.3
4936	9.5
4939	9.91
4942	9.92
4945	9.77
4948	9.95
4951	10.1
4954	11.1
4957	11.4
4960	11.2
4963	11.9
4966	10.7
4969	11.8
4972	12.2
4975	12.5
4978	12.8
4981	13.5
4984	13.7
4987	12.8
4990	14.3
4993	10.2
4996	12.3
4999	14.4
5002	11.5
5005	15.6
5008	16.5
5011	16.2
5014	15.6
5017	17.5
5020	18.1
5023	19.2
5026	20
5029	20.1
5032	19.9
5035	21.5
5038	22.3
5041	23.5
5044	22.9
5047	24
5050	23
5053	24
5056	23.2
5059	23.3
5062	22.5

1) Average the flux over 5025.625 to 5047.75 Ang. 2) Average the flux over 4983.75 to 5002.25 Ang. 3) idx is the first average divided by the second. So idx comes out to 1.7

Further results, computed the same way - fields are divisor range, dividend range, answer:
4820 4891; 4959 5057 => 1.81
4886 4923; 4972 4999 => 1.36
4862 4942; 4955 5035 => 1.53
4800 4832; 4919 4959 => 1.11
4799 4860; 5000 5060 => 2.15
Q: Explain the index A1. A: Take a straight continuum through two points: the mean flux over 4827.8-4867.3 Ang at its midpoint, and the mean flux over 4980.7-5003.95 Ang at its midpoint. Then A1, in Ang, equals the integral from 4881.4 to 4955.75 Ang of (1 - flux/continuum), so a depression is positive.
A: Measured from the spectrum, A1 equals 8.80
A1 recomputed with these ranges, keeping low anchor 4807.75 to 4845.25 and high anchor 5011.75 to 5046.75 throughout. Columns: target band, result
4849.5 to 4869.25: 2.3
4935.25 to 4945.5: 3.7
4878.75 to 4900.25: 5.4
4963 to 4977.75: 4.4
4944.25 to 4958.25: 4.8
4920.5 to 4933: 3.9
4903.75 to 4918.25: 4.8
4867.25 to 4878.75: 2.4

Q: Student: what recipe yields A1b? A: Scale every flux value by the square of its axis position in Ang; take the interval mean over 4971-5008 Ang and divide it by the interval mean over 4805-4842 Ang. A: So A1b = 1.54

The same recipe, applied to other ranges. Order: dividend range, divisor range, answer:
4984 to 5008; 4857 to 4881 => 1.49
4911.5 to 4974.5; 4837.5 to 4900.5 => 1.15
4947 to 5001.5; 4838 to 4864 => 1.35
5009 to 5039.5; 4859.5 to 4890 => 2.17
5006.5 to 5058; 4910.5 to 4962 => 2.10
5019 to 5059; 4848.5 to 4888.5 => 2.48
